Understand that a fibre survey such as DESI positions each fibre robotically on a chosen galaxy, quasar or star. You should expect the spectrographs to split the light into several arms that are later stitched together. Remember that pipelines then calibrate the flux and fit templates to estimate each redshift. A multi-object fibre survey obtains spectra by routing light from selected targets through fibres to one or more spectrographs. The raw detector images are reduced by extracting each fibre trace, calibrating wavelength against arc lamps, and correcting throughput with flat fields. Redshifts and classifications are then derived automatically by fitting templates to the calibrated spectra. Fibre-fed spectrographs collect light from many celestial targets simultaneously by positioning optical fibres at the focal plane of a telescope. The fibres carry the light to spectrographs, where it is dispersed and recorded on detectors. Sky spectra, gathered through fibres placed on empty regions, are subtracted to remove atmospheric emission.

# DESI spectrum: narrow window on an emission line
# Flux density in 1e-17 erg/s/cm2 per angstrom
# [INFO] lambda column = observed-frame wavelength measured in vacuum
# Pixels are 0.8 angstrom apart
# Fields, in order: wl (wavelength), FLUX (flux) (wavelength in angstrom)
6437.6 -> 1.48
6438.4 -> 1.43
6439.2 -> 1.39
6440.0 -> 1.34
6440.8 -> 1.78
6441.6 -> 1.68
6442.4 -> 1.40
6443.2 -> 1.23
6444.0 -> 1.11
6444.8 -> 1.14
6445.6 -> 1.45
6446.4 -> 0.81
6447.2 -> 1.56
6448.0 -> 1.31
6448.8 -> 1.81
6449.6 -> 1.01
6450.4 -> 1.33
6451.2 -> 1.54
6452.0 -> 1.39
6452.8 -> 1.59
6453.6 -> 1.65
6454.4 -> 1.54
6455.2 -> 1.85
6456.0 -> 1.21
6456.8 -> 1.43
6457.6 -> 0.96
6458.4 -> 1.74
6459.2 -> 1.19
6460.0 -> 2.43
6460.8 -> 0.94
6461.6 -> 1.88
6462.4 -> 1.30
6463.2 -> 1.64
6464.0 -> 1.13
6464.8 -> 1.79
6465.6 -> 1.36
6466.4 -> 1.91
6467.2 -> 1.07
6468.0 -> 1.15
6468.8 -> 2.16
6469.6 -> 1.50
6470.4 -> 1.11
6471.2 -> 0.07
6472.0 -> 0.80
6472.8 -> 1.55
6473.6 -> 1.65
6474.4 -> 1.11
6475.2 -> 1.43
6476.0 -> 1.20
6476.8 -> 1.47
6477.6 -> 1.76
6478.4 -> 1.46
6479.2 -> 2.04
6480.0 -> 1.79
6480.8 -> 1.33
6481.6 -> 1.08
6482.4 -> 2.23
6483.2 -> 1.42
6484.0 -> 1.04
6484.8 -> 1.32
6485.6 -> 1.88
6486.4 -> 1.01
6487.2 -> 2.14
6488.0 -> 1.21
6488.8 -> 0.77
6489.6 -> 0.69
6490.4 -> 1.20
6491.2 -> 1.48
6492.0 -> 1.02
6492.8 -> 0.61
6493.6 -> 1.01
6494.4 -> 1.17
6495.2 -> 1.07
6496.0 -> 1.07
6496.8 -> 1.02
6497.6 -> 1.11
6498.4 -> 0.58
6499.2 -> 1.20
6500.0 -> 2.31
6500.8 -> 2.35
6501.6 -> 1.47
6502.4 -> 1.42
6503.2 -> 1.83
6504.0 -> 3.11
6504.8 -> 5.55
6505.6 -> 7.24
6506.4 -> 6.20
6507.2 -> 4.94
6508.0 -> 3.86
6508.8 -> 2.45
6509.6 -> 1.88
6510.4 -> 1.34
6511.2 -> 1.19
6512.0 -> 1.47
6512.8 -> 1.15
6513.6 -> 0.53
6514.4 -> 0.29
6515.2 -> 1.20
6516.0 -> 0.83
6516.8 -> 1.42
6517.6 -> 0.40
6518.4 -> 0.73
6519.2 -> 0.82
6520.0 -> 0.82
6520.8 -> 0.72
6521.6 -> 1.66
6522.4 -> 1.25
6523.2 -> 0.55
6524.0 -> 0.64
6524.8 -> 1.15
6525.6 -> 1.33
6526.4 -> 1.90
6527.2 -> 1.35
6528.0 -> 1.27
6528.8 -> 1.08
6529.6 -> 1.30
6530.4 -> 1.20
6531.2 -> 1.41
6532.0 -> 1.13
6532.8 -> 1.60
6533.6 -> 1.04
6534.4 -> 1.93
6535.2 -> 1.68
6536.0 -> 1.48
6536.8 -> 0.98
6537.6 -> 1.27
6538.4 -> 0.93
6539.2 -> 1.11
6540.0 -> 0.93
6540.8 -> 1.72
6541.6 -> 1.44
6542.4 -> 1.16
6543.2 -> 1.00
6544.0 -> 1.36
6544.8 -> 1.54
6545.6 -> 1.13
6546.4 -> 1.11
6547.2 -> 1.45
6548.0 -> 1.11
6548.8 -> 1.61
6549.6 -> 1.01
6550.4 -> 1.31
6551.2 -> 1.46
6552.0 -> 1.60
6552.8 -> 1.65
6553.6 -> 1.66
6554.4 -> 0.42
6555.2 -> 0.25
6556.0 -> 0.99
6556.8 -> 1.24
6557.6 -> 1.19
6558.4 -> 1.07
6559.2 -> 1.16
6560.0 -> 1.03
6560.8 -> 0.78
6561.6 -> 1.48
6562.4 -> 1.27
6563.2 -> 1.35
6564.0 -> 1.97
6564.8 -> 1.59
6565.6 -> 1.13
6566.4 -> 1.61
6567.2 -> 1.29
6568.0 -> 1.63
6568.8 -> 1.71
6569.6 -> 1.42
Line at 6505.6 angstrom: Hbeta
